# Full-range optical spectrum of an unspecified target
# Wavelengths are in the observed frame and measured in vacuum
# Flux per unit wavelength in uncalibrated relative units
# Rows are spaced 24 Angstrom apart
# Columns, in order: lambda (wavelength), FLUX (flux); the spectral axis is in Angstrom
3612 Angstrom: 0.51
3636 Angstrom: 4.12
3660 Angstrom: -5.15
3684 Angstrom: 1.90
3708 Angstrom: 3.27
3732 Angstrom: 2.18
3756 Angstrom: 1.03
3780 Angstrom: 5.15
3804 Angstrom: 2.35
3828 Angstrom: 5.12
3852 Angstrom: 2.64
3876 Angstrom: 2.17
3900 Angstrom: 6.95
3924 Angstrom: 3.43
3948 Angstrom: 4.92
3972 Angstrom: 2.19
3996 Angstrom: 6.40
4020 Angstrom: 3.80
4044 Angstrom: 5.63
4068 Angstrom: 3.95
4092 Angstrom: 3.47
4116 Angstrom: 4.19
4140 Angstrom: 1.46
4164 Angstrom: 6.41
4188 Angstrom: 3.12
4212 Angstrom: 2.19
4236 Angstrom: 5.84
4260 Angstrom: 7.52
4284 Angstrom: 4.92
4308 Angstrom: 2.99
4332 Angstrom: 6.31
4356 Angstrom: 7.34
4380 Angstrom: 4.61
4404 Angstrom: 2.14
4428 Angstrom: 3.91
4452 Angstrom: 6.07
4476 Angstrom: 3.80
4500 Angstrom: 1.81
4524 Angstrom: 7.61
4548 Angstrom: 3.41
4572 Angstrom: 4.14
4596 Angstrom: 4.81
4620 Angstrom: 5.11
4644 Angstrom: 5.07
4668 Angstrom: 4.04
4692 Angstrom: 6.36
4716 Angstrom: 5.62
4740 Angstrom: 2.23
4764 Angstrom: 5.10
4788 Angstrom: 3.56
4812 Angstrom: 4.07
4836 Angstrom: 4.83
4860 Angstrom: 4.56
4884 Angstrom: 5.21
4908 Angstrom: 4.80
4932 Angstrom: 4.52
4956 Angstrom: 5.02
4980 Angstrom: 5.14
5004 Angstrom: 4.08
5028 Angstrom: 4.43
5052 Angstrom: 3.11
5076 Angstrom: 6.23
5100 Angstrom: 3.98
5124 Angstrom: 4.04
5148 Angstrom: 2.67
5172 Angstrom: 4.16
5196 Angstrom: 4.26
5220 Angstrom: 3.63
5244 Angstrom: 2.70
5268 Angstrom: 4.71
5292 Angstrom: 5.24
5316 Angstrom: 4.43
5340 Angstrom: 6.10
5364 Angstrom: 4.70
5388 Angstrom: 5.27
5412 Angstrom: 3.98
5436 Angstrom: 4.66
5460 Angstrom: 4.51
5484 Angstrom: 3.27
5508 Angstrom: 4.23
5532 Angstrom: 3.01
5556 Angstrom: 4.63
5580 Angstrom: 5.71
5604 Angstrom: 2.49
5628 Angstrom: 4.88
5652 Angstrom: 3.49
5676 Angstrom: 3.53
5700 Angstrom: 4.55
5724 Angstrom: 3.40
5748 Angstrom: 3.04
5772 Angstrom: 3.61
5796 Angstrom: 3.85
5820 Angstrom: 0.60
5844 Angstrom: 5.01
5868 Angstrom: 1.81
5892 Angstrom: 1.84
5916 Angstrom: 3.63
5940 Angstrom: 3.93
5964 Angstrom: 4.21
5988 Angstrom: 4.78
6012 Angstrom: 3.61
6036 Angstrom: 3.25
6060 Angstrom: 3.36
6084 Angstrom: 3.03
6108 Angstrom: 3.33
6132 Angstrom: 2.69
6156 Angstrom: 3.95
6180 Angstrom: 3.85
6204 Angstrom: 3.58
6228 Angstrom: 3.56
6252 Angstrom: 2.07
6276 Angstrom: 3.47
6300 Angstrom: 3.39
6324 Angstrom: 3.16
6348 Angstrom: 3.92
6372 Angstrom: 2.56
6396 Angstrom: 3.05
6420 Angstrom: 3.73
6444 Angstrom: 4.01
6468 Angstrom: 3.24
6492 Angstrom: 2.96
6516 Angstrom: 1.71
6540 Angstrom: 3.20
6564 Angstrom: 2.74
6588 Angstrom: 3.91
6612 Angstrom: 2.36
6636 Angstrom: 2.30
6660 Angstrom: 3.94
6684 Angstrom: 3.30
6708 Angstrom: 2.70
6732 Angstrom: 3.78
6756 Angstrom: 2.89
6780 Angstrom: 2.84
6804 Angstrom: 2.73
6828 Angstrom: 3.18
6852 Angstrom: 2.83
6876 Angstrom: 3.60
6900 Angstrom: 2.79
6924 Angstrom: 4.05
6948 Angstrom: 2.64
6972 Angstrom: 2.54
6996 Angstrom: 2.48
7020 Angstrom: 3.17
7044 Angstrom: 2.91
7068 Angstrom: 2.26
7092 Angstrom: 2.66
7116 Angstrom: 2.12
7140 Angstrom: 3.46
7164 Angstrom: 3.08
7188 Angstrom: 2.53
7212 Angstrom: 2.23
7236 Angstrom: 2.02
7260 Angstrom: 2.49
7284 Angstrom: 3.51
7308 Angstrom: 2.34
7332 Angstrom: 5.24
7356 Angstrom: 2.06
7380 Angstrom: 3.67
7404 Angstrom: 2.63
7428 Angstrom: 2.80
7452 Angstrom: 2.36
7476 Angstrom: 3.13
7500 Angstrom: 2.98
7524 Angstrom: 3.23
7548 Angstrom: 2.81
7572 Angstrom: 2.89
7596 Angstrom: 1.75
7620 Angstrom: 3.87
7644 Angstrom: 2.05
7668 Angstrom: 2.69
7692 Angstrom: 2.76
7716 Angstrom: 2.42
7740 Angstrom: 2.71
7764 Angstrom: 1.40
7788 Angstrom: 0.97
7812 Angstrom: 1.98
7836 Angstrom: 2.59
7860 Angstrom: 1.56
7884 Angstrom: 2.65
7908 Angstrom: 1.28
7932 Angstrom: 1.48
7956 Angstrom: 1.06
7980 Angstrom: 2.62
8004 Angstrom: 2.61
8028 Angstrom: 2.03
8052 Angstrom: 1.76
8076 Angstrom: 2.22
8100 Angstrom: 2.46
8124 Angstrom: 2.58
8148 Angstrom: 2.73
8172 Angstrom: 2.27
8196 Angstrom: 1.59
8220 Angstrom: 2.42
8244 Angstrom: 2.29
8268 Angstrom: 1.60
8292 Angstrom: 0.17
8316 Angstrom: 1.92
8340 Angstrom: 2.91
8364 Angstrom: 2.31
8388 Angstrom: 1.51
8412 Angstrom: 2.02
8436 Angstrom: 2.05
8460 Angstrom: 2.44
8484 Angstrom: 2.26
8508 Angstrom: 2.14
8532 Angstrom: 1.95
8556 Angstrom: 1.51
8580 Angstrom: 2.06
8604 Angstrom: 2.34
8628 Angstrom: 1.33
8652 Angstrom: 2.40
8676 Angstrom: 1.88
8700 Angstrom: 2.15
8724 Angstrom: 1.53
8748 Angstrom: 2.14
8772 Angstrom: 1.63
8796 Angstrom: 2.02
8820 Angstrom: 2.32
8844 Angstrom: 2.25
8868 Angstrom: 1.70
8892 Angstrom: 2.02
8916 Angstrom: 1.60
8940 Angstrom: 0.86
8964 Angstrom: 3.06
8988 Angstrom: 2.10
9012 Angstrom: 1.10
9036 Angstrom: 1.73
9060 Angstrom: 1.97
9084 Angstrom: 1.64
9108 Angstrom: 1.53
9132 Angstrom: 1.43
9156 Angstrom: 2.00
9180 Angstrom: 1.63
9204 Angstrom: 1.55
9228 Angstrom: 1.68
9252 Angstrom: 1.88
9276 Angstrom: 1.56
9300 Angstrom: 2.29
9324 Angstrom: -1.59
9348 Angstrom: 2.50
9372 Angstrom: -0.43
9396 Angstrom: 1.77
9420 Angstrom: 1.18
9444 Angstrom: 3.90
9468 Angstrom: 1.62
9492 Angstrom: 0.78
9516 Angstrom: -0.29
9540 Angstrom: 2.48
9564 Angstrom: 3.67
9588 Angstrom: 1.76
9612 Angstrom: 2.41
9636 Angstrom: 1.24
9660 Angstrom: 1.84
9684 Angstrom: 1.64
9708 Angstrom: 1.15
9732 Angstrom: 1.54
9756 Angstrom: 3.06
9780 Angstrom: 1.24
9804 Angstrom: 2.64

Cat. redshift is 0.115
